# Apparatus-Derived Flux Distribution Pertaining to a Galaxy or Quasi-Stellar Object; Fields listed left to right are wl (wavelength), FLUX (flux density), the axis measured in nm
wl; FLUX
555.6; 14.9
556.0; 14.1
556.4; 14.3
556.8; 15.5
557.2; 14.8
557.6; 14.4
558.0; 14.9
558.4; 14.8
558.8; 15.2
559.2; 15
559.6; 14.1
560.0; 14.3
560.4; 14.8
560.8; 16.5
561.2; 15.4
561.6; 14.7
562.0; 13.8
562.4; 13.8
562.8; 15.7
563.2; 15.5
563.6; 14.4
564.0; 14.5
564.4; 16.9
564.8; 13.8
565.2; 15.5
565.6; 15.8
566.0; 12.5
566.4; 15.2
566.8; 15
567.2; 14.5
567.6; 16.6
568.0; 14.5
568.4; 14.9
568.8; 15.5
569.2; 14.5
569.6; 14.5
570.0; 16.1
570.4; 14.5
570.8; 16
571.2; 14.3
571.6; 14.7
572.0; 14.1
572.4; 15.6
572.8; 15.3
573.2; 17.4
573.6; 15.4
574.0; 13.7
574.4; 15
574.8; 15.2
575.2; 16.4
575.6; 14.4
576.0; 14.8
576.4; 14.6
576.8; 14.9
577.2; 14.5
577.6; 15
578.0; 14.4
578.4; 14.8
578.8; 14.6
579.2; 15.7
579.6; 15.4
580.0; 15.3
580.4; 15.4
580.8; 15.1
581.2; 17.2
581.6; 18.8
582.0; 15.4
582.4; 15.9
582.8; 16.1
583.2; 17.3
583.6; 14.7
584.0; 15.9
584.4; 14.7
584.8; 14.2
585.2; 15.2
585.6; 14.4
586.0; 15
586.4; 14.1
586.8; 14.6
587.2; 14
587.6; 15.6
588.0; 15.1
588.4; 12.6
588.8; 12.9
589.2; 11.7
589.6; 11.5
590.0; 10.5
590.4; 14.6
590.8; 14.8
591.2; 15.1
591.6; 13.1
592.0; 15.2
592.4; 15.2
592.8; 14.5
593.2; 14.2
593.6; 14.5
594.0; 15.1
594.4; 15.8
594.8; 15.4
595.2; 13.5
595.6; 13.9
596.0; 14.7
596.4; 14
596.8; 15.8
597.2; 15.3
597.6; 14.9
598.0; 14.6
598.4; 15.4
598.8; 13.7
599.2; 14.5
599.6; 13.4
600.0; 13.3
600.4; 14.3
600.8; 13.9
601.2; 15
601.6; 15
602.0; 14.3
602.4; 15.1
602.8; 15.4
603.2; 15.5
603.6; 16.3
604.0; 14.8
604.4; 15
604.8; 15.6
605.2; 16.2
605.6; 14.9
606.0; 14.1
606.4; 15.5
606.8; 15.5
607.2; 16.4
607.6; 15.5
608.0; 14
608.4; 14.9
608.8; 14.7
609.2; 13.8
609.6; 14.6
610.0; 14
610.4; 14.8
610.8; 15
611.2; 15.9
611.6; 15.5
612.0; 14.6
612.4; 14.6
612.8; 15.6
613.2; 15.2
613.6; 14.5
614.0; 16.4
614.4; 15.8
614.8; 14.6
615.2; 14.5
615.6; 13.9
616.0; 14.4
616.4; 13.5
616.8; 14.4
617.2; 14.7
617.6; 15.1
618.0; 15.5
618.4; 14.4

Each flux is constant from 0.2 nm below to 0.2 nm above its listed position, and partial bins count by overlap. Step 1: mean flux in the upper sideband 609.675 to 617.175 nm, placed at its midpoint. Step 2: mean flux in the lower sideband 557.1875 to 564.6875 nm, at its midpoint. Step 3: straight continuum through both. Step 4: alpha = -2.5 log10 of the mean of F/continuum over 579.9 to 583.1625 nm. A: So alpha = -0.09 mag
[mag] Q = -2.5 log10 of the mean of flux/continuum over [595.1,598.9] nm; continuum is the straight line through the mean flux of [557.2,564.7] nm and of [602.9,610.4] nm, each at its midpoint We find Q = 0.03 mag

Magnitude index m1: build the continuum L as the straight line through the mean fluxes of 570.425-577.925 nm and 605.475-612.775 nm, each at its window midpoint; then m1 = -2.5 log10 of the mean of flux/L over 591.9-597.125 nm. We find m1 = 0.02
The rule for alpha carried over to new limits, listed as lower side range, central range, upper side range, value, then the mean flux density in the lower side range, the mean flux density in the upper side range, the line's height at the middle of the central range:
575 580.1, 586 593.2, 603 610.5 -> 0.09 mag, 15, 15.1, 15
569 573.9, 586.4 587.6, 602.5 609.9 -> 0.05 mag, 15.2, 15.1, 15.2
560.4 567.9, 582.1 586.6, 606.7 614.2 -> -0.02 mag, 15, 15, 15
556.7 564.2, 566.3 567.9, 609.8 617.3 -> -0.03 mag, 14.8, 14.8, 14.8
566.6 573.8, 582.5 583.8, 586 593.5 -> -0.12 mag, 15.2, 13.9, 14.3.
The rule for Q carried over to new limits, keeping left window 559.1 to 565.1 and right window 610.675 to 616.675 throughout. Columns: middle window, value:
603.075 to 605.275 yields -0.044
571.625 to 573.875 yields -0.038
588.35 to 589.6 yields 0.215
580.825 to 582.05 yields -0.146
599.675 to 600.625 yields 0.088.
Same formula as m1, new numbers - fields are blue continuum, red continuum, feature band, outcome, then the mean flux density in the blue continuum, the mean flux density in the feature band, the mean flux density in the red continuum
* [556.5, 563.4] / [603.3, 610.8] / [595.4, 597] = 0.03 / 14.9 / 14.6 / 15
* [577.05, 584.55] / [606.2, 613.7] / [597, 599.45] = 0.04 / 15.6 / 14.7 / 15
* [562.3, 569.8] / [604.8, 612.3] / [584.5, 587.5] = 0.03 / 14.9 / 14.5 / 15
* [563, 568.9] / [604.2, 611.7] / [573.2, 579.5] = 0.00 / 15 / 15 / 15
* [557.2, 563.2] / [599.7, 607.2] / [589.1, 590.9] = 0.19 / 14.8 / 12.6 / 15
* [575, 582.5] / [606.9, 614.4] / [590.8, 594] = 0.05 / 15.4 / 14.6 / 15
